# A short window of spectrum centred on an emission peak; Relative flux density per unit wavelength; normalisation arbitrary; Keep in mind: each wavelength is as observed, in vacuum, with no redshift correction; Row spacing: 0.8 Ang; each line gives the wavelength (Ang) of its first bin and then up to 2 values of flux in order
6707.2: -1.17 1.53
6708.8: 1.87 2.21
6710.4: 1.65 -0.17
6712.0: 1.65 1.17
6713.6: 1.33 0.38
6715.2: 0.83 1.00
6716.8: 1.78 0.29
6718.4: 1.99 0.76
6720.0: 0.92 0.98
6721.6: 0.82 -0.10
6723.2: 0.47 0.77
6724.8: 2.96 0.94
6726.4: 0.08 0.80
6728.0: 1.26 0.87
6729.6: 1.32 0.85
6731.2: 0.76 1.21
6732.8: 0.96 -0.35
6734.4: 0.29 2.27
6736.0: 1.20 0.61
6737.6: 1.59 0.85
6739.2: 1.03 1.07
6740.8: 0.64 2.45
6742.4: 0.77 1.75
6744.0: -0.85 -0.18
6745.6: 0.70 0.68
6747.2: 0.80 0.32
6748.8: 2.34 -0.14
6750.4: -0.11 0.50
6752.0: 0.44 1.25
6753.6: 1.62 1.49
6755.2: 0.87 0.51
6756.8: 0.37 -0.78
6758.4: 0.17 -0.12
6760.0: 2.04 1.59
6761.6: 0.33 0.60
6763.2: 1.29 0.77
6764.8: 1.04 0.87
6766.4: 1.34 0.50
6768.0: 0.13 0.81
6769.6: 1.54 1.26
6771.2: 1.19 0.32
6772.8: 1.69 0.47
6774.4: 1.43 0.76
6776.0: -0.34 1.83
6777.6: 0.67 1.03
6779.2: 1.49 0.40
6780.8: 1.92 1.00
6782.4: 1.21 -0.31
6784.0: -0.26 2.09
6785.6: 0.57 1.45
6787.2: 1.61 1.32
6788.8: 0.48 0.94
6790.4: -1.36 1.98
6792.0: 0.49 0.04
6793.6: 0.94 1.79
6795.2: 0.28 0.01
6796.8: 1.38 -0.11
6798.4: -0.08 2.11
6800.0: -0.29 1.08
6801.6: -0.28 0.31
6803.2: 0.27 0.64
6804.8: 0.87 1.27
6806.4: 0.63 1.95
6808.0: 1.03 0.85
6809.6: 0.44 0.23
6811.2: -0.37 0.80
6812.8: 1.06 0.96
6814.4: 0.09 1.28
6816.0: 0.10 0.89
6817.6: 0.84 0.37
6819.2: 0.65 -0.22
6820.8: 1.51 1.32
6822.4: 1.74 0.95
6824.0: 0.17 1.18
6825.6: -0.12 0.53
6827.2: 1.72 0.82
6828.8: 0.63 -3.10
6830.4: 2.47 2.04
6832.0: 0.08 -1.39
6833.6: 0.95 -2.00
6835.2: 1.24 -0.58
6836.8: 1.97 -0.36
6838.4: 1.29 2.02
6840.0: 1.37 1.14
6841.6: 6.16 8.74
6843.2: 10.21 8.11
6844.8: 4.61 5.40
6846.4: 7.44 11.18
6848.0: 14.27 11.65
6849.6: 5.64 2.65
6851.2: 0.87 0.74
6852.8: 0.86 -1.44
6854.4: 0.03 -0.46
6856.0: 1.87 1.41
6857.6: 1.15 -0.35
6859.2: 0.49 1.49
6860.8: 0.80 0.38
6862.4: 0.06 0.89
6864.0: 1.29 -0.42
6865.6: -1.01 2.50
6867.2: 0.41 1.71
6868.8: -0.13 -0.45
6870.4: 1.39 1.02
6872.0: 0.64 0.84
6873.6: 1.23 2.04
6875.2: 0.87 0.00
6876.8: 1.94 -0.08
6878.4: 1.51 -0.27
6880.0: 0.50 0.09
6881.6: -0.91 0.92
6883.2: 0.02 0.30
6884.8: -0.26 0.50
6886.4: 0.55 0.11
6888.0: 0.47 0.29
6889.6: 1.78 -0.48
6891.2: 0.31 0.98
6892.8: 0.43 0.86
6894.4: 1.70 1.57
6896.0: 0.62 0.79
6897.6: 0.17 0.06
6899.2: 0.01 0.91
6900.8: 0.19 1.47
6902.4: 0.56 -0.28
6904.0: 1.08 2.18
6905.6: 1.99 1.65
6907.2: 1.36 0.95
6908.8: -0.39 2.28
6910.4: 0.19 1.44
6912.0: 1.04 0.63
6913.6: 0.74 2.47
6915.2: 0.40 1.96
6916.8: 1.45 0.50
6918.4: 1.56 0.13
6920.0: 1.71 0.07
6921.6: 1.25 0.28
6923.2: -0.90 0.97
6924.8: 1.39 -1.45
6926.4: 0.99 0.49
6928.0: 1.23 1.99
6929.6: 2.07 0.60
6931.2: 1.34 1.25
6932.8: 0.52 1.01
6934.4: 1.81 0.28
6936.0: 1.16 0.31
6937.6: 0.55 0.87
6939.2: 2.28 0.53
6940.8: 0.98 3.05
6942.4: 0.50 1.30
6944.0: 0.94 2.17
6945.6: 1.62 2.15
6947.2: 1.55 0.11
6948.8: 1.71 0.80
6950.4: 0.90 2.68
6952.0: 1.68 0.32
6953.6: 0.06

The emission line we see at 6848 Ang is [O II] 3727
